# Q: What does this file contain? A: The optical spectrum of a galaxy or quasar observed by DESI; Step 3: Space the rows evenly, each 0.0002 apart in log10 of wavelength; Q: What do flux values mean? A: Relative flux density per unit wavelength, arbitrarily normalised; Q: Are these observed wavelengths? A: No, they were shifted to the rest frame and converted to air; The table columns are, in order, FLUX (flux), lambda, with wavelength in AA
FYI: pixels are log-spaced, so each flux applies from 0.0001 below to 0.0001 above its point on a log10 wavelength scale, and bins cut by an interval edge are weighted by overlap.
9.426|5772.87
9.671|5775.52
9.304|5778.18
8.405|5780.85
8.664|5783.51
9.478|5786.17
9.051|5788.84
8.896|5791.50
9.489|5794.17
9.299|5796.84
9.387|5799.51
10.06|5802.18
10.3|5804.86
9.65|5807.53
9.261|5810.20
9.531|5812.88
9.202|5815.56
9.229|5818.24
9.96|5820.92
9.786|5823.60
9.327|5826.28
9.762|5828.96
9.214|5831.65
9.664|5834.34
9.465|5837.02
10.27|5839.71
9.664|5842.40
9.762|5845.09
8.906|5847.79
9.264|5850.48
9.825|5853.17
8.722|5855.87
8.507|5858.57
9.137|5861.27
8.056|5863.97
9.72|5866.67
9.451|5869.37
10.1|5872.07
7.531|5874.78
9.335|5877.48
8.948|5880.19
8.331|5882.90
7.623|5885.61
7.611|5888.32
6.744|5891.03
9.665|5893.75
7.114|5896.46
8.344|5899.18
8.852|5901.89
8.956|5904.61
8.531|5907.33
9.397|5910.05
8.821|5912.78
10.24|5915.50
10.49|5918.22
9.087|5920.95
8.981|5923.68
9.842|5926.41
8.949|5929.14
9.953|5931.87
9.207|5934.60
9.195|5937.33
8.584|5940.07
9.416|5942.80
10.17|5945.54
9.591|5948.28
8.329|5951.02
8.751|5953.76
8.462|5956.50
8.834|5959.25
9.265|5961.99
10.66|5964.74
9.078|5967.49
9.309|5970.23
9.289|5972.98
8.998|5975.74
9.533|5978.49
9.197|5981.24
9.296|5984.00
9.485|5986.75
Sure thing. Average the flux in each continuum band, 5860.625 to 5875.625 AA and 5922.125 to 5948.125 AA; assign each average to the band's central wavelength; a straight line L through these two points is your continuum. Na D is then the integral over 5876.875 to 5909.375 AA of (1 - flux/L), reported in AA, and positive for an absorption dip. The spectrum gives 2.9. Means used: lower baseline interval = 9.04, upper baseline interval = 9.37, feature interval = 8.34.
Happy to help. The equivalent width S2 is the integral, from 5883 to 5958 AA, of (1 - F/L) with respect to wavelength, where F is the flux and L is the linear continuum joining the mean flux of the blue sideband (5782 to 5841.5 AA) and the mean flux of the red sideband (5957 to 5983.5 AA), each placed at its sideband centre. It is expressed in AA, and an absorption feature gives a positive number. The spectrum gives 3.7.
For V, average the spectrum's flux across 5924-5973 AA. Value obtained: 9.27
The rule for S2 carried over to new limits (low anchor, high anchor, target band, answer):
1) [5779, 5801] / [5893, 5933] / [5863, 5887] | 0.9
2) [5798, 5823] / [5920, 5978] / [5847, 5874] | 1.0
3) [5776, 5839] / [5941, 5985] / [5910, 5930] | -0.4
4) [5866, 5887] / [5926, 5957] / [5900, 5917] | -0.2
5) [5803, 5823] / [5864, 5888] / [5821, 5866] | -0.7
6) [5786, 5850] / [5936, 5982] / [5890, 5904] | 1.7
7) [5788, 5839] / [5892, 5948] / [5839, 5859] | 0.1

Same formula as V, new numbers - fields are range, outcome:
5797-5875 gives 9.43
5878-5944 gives 8.88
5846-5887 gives 8.9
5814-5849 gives 9.56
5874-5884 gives 8.6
